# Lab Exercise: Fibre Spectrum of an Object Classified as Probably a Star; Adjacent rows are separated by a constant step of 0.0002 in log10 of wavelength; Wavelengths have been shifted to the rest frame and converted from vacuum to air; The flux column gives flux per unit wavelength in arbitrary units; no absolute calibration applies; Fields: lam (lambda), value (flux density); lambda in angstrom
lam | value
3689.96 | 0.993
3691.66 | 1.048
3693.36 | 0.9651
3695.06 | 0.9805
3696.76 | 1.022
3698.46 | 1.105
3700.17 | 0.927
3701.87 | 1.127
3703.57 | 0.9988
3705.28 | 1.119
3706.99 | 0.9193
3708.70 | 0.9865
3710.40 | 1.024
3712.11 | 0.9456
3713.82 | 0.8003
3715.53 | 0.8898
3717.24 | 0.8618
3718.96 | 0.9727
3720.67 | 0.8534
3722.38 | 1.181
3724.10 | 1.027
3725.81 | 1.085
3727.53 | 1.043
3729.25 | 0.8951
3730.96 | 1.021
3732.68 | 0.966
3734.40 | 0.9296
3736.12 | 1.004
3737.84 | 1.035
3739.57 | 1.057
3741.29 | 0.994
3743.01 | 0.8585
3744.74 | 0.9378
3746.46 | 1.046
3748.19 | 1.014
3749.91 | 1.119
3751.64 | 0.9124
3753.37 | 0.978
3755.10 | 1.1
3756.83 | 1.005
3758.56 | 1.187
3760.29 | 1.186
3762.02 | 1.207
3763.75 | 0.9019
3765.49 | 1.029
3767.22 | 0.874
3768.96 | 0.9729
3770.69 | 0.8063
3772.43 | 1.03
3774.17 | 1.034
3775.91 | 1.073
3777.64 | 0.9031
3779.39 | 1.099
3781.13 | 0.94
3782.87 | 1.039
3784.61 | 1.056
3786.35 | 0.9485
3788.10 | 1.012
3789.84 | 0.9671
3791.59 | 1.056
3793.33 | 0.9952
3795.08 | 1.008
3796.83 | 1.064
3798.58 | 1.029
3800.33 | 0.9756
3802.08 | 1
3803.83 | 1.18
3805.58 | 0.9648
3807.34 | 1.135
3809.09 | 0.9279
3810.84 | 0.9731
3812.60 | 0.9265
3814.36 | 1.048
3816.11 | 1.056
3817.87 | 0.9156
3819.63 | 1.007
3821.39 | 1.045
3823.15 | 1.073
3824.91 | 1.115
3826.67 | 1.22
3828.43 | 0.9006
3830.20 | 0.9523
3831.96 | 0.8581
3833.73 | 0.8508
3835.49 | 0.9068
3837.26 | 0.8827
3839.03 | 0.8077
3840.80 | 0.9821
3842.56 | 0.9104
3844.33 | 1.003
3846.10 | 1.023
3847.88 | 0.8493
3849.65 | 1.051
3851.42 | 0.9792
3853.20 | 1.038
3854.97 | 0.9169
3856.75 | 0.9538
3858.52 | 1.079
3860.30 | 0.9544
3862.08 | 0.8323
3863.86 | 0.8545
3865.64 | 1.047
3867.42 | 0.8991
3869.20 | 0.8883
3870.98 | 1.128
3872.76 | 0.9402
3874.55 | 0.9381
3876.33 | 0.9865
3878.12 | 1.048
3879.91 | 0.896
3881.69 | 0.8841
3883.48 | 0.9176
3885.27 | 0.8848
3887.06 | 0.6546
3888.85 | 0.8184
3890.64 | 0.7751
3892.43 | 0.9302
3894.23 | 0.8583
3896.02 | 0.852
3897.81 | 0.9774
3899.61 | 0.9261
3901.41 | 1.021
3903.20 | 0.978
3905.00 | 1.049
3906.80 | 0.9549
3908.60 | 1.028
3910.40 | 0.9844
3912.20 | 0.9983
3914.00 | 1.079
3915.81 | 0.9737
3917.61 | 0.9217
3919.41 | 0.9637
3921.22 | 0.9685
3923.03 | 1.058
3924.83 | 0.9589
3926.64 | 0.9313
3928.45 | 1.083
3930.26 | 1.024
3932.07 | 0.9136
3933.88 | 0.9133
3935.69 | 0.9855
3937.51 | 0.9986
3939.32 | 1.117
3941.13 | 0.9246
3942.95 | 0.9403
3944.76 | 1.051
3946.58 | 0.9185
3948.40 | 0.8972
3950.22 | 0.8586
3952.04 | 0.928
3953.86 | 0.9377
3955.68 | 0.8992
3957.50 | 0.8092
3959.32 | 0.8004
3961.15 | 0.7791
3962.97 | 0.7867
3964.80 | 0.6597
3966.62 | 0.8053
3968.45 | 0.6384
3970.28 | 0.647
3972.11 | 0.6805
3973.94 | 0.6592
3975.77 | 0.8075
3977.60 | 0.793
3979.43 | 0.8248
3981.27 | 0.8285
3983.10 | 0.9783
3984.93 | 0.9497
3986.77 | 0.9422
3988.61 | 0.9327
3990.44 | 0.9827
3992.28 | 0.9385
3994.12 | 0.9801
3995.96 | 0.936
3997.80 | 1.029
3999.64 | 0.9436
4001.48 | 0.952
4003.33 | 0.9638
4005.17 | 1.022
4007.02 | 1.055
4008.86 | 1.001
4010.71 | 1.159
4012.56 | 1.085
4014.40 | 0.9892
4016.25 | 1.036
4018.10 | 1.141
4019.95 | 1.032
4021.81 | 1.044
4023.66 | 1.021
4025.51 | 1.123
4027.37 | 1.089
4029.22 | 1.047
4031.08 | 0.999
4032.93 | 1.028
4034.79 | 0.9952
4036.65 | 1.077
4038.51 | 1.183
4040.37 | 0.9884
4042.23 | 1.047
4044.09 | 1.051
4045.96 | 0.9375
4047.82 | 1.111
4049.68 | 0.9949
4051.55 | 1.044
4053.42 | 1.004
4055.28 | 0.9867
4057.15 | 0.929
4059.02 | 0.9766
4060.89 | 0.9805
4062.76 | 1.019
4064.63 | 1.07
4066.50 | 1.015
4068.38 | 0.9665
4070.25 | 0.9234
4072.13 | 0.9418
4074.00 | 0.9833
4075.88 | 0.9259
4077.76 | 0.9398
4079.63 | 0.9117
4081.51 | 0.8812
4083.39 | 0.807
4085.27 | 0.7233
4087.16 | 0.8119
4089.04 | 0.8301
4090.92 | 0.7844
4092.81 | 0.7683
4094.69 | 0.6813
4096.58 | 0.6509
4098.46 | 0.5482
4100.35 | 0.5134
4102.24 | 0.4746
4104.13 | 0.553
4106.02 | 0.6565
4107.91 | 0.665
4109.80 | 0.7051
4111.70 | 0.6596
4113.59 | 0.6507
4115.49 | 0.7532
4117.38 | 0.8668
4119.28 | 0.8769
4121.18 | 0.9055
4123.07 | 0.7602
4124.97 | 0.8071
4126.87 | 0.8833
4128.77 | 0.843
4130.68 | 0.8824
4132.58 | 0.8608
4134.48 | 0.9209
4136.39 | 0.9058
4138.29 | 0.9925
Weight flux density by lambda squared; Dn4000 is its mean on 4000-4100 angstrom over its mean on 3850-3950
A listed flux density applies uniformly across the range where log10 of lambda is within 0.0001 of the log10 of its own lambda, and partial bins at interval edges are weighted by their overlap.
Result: 1.09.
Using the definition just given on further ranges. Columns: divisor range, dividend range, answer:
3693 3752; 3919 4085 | 1.11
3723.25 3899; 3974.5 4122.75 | 1.05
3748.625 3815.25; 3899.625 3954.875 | 1.04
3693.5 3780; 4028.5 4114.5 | 1.04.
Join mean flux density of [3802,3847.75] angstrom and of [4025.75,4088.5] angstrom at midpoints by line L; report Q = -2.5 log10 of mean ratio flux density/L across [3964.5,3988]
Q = 0.236 mag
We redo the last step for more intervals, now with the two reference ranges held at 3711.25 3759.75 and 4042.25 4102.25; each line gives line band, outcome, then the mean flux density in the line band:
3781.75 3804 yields -0.05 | 1.02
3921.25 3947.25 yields -0.06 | 0.987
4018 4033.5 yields -0.17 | 1.05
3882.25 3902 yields 0.09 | 0.872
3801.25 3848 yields -0.02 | 0.984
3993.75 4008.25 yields -0.09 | 0.986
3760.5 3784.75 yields -0.02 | 1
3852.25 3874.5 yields -0.01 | 0.96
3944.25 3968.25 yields 0.10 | 0.846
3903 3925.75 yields -0.06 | 0.994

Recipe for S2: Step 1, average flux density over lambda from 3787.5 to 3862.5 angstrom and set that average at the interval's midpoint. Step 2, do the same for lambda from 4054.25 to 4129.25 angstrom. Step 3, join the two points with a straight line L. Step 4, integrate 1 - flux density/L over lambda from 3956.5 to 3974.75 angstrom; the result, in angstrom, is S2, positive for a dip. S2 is 3.4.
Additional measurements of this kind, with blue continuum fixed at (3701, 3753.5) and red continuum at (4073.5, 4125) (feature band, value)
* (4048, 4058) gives -2.8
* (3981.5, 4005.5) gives -4.2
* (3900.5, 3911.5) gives -1.6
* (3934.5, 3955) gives -2.6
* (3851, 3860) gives -0.9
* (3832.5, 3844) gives 0.3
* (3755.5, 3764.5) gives -1.2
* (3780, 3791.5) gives -0.6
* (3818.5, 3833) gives -1.5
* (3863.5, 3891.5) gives -0.6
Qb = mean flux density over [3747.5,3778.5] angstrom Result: 1.02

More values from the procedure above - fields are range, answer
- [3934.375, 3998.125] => 0.874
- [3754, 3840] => 1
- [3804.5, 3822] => 1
